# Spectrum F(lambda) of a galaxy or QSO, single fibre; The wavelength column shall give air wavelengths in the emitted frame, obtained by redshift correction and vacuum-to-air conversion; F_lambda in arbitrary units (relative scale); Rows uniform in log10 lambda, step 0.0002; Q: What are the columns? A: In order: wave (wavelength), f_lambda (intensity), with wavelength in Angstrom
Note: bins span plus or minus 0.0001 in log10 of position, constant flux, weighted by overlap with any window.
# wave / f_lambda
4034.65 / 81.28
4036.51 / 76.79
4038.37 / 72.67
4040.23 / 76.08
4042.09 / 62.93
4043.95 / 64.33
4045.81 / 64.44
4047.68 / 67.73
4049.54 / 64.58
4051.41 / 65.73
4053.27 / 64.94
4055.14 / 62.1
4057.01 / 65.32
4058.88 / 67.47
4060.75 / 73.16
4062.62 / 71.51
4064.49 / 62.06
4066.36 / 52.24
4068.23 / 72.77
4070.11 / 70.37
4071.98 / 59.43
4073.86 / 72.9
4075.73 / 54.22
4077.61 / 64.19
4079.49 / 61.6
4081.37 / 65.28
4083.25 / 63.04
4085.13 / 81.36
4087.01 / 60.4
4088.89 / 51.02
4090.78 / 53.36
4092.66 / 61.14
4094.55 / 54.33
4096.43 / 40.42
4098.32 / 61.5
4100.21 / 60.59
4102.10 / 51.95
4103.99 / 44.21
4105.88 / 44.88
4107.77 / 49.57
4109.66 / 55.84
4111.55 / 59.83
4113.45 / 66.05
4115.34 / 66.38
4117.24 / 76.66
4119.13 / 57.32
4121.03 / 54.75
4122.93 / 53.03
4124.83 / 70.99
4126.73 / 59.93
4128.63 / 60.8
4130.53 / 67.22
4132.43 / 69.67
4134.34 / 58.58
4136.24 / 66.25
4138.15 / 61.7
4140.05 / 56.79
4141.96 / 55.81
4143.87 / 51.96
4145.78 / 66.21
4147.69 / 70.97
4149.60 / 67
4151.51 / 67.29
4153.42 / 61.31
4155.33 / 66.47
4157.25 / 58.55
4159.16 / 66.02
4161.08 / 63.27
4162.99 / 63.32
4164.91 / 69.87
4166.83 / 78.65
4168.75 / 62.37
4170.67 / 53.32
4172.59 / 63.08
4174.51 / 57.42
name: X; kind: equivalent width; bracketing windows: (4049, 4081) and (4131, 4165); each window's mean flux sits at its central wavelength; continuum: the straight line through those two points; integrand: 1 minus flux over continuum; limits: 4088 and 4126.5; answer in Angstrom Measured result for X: 4.4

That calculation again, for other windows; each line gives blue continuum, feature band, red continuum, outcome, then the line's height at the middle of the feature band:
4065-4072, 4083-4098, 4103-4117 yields 0.5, 60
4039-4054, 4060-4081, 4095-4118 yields -0.8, 62.4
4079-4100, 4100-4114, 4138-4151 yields 1.6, 60.1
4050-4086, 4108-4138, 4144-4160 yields 1.2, 65.1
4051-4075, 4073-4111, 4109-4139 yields 4.1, 64.6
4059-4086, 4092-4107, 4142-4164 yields 3.0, 65.2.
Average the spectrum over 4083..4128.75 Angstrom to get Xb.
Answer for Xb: 58.3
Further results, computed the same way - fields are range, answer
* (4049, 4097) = 63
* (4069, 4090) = 64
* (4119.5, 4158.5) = 62.2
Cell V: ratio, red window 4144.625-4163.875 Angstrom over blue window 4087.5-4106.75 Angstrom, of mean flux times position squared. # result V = 1.27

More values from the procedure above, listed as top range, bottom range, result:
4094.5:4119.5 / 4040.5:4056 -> 0.89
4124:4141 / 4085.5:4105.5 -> 1.19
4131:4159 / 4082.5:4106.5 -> 1.15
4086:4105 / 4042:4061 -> 0.84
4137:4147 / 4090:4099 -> 1.12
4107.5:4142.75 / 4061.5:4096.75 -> 1.02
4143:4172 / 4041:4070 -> 1.03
